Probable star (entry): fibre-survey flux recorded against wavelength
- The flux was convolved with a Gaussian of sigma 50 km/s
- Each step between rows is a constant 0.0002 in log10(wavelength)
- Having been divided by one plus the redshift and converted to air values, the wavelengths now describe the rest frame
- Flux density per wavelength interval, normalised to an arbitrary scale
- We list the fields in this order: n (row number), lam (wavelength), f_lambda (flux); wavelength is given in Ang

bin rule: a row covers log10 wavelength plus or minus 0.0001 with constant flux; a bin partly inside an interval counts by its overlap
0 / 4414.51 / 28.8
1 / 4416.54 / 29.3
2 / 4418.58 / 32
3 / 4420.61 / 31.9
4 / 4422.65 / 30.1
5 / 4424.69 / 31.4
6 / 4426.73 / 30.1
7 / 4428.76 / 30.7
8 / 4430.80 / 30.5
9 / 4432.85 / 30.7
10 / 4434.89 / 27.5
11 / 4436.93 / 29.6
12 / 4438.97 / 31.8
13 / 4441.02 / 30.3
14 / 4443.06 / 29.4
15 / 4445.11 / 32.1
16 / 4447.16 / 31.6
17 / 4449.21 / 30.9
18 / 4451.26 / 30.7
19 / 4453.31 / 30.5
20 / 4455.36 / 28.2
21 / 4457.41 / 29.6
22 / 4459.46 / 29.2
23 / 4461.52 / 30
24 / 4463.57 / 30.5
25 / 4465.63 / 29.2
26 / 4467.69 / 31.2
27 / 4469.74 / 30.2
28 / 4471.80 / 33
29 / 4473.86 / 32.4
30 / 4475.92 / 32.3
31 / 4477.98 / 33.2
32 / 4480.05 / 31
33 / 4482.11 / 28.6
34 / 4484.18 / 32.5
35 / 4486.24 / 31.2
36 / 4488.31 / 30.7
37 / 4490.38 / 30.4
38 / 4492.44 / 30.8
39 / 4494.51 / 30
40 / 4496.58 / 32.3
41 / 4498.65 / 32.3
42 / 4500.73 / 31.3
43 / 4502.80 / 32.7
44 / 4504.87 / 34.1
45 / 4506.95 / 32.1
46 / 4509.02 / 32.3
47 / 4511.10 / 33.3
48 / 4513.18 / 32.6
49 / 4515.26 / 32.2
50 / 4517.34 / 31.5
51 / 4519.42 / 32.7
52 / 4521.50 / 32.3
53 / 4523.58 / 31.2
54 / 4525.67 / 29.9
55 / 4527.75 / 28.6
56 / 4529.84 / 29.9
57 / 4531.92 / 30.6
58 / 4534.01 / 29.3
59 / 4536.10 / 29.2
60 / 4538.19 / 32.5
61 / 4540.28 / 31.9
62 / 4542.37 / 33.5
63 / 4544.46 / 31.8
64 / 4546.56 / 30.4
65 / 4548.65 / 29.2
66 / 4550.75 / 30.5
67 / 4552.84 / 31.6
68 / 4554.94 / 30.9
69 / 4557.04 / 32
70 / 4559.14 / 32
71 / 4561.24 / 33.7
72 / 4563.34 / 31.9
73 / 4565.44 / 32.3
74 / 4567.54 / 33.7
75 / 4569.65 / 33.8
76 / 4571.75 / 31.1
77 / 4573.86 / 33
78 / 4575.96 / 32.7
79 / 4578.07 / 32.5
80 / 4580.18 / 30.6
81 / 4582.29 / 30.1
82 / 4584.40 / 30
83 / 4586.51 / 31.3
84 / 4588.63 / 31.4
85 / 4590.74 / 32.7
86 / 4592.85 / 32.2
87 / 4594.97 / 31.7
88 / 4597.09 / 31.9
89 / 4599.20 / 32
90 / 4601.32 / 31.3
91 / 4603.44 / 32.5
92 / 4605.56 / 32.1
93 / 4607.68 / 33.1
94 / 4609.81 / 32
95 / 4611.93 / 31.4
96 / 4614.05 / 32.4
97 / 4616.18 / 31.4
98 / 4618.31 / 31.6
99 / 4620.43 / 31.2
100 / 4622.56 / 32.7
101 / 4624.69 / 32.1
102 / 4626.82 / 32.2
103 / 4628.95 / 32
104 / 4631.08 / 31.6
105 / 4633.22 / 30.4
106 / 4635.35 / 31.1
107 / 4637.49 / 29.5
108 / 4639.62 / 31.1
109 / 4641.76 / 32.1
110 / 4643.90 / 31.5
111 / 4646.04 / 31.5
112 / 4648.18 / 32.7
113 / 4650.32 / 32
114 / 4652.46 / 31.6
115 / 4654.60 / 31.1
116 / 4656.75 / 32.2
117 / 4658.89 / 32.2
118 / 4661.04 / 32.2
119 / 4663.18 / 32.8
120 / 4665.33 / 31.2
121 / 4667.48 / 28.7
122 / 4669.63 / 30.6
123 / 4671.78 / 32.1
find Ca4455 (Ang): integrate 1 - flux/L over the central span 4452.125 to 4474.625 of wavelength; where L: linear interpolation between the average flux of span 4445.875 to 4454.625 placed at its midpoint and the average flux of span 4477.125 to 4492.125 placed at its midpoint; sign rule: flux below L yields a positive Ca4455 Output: 0.43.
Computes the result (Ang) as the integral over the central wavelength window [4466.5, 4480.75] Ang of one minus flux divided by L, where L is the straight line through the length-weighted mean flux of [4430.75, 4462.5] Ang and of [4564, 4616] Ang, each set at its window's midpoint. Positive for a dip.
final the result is -0.7 Ang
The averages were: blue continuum 30.1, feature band 31.9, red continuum 32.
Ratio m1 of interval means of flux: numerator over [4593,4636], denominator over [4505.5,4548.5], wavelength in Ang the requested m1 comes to 1.02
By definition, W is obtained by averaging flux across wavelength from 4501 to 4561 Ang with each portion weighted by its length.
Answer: 31.5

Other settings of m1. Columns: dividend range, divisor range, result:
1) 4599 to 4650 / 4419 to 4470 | 1.05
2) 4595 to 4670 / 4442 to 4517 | 1.01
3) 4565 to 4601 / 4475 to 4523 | 1.00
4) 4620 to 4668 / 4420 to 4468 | 1.04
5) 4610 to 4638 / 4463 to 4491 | 1.01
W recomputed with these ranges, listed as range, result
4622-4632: 32.1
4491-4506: 31.9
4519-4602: 31.5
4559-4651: 31.9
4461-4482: 31.2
